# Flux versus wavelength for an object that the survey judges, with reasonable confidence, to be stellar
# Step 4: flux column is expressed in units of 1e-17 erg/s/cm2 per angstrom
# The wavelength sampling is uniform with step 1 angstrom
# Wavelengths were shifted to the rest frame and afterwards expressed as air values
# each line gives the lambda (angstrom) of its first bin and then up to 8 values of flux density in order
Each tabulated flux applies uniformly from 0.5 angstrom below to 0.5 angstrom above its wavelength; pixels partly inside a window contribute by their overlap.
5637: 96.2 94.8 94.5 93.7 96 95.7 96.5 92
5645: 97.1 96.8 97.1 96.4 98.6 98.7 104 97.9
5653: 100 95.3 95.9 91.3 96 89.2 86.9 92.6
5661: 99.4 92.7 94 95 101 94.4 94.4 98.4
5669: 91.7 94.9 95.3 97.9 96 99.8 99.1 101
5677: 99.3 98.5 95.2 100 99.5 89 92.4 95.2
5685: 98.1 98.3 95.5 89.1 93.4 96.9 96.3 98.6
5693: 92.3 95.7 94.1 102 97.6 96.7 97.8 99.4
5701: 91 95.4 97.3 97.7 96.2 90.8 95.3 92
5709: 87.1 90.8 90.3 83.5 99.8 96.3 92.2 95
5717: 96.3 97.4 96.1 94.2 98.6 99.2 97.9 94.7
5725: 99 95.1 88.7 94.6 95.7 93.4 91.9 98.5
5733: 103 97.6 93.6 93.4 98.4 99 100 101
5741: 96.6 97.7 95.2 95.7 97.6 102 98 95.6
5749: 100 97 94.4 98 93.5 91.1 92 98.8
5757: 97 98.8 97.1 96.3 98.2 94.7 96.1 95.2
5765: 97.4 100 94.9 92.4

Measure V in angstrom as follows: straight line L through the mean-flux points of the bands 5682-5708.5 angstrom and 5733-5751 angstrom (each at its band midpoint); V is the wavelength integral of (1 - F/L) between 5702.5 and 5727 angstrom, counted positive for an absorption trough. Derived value 0.45 angstrom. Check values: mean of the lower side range 95.5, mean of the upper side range 97.6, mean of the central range 94.6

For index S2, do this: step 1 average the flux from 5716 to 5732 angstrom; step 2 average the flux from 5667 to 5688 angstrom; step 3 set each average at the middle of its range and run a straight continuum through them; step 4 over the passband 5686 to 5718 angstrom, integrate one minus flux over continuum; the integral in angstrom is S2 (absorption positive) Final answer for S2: 0.4 angstrom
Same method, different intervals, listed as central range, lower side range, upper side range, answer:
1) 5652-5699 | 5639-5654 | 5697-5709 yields 0.12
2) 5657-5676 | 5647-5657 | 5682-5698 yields 0.27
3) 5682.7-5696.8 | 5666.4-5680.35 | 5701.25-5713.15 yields -0.09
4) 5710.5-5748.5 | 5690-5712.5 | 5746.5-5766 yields -0.26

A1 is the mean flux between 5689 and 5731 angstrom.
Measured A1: 95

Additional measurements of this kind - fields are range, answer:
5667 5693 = 96.3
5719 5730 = 95.7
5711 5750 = 96.3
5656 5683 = 95.7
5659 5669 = 95.1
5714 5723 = 96.2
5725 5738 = 95.6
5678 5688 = 95.7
